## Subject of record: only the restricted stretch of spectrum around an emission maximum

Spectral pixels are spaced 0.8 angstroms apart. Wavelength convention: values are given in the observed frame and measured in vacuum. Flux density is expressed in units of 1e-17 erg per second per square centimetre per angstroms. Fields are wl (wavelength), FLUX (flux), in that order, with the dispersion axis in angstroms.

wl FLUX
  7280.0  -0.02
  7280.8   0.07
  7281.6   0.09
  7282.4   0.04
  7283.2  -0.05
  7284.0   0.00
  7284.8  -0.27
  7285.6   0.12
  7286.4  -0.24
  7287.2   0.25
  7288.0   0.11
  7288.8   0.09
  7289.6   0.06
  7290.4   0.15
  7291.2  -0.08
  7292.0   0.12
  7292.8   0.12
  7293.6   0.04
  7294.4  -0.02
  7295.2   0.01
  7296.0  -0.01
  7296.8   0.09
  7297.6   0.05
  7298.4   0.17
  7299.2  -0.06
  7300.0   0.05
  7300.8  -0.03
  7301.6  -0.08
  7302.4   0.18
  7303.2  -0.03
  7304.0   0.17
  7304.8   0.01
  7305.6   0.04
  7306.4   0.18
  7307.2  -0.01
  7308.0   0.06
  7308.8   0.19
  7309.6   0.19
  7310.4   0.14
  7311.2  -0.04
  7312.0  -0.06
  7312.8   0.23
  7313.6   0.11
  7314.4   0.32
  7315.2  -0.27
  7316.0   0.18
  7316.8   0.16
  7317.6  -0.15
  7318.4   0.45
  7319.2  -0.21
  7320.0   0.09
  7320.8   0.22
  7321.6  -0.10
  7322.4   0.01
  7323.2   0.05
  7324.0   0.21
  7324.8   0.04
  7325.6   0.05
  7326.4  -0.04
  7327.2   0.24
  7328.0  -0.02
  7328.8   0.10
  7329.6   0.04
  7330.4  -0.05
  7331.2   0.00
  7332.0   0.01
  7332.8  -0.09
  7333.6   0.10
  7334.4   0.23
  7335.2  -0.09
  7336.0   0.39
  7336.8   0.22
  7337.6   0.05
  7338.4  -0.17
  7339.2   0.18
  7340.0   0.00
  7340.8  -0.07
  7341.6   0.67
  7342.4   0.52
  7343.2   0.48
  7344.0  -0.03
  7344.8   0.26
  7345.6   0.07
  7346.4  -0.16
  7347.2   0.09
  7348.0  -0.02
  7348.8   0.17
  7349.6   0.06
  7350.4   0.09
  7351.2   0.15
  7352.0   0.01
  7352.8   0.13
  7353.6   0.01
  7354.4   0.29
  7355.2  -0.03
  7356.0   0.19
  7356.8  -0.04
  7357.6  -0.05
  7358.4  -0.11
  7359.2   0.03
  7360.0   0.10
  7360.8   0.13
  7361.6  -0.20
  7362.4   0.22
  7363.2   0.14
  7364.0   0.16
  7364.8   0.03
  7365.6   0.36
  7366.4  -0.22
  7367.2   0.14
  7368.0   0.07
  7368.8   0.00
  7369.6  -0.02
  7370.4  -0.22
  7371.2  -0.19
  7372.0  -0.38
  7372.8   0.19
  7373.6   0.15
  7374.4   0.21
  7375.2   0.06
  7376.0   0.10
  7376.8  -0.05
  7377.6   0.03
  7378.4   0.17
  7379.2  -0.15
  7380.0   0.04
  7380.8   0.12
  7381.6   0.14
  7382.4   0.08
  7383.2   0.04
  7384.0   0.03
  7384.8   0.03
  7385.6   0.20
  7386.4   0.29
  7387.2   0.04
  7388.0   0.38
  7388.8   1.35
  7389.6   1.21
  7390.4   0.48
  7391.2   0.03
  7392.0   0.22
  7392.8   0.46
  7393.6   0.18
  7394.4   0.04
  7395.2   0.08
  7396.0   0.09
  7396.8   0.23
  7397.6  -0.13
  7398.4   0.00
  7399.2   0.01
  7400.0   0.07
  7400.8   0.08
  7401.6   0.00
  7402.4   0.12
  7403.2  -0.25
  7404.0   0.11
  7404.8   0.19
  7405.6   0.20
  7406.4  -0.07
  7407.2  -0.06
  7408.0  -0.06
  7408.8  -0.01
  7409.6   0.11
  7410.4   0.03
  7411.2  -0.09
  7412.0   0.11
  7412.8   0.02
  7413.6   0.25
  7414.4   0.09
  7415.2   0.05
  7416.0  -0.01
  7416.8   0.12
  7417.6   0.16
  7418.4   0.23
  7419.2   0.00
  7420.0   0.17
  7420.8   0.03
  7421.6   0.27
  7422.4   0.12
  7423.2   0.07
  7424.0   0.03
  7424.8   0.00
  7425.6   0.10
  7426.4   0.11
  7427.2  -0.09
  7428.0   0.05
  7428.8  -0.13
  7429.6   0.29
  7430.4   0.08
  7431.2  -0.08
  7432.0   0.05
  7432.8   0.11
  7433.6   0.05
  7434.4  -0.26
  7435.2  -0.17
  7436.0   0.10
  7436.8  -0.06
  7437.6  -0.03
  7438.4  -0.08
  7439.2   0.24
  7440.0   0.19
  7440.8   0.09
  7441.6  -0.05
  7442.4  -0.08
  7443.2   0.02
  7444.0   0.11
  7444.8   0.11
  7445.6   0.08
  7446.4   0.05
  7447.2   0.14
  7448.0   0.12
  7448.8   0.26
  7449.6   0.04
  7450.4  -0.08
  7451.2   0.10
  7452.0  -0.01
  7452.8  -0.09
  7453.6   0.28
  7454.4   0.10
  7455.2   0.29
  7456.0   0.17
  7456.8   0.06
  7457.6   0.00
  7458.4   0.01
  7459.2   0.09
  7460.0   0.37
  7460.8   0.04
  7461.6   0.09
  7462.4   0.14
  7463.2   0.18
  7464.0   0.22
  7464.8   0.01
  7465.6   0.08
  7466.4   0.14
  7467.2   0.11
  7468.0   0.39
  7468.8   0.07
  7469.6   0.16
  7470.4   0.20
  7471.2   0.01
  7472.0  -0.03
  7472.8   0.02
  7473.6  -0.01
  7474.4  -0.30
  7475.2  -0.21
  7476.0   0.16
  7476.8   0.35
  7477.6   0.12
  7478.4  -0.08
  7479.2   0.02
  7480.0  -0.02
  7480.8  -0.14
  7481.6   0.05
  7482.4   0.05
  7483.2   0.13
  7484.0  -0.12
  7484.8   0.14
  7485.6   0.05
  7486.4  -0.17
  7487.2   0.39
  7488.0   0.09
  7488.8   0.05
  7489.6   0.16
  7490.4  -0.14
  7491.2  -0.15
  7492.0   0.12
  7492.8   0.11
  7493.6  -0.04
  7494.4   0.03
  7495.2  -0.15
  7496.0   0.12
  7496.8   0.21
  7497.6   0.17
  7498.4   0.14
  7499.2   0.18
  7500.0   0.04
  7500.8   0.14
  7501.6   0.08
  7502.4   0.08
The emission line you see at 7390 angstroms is H-alpha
